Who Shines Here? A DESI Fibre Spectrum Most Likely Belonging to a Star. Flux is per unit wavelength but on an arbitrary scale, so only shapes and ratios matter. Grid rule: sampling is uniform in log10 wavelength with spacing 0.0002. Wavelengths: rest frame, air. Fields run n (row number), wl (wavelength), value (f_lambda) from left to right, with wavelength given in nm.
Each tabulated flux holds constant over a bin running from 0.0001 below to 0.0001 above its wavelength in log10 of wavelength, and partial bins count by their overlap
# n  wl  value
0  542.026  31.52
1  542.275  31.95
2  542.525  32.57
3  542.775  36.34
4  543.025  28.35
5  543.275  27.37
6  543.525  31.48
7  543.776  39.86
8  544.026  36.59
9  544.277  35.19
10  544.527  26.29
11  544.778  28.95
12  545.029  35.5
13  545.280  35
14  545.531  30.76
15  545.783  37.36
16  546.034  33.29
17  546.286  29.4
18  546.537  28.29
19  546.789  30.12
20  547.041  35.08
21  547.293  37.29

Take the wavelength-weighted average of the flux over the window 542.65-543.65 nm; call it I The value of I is 30.9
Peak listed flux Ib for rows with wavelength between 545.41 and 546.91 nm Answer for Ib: 37.36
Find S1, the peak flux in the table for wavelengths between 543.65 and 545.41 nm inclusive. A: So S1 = 39.86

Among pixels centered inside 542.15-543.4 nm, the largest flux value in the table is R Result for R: 36.34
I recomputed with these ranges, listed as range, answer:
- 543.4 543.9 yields 35.6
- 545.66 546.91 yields 31.7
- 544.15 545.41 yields 32.2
